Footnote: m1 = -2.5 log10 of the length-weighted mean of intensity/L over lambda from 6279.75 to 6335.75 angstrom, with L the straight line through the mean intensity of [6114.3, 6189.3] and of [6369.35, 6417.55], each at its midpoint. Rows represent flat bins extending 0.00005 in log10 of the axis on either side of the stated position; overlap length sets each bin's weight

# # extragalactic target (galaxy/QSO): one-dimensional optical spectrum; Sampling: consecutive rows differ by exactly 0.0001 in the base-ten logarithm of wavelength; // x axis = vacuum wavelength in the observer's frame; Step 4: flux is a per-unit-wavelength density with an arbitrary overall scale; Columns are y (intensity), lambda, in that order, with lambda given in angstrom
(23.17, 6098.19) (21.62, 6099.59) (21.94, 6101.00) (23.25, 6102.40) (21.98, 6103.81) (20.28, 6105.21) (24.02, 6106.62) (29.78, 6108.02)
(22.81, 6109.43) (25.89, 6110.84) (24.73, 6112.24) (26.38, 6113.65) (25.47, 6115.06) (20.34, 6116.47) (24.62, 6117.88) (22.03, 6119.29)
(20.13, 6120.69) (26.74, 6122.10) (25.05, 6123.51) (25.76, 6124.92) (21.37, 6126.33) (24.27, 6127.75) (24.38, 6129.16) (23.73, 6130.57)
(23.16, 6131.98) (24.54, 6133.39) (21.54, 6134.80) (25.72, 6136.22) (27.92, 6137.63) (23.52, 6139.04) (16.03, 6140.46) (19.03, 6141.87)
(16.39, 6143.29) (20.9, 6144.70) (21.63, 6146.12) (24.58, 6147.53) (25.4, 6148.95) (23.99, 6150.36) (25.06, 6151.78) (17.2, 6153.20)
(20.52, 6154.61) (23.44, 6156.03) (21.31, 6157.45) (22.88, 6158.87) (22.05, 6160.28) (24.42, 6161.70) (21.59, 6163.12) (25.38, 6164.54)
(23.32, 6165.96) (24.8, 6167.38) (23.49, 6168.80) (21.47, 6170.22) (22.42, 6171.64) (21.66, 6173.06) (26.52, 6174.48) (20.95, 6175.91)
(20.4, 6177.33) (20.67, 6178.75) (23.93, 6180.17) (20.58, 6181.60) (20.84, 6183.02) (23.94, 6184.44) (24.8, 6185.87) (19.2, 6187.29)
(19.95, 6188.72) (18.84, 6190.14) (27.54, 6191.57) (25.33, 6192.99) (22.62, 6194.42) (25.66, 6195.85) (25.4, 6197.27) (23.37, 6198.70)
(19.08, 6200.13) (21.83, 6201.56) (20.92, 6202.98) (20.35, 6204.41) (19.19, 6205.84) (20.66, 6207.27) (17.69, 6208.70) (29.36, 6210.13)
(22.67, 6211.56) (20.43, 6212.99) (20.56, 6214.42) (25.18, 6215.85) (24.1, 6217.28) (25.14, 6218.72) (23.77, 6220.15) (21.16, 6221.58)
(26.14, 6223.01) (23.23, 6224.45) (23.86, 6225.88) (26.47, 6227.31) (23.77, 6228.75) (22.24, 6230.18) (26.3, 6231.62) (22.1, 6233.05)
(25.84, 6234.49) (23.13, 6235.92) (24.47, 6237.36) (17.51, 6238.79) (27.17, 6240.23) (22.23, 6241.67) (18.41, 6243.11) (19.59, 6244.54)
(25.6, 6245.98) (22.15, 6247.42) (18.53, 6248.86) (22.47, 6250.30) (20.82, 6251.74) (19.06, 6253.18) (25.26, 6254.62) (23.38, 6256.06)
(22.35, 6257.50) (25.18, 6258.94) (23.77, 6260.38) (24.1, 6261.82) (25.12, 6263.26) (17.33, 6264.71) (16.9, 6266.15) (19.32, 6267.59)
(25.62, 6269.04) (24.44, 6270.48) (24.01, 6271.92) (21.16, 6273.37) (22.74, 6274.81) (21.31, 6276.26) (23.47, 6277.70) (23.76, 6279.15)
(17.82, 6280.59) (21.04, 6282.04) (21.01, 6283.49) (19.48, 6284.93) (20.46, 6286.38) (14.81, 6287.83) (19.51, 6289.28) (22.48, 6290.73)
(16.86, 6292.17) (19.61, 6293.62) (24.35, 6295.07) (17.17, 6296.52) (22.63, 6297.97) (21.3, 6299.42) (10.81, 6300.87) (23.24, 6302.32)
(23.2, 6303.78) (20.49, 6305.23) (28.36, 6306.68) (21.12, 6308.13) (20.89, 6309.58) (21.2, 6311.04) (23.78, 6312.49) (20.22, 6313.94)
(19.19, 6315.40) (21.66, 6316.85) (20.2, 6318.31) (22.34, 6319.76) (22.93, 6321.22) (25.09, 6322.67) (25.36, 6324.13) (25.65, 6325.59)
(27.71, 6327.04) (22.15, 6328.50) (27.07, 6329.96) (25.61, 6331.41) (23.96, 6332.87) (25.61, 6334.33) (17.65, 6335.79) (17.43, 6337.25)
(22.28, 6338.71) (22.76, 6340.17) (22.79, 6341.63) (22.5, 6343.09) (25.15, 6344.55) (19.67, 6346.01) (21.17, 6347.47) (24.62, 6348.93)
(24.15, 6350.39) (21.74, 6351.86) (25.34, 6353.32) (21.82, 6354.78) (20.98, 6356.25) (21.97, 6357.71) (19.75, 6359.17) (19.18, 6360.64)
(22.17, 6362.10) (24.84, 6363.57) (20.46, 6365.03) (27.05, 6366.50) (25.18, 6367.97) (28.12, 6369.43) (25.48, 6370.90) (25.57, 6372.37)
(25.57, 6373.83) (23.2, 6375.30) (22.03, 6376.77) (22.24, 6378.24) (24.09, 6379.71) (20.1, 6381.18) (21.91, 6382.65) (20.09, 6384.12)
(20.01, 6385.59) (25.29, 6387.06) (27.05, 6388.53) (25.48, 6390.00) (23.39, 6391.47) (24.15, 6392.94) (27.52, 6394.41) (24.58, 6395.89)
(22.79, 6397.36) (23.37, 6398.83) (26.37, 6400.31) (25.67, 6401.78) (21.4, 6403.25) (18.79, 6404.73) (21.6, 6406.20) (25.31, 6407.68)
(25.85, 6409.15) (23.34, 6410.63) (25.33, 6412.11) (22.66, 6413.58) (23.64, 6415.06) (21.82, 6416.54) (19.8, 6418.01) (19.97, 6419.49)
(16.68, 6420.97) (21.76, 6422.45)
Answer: 0.08 mag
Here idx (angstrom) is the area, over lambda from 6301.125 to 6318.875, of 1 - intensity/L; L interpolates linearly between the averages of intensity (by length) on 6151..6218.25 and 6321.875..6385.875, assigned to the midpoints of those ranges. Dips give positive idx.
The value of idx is 1.0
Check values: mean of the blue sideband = 22.4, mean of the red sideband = 23.1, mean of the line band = 21.7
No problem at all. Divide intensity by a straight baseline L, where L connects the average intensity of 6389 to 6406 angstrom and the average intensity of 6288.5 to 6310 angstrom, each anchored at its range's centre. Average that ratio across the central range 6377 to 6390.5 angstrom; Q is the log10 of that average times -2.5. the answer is 0.03 mag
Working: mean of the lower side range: 20.8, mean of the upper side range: 23.9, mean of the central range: 22.8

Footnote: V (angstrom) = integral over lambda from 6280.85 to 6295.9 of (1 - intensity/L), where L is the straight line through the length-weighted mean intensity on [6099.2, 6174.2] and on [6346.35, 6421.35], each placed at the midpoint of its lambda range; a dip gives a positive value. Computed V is 2.1 angstrom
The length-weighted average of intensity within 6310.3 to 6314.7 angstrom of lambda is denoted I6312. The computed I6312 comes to 21.7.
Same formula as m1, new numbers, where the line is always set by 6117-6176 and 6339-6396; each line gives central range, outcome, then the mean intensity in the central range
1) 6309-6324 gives 0.06 mag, 21.9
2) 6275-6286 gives 0.10 mag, 21.2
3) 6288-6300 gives 0.15 mag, 20.2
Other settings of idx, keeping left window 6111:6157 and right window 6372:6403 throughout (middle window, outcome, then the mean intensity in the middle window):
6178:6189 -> 0.6 angstrom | 21.8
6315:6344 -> 0.7 angstrom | 23.1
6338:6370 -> 1.1 angstrom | 22.9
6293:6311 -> 1.8 angstrom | 21.1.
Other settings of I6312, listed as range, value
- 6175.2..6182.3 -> 21.3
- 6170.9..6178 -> 22.4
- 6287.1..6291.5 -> 18.9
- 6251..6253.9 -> 20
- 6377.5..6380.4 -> 23.1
